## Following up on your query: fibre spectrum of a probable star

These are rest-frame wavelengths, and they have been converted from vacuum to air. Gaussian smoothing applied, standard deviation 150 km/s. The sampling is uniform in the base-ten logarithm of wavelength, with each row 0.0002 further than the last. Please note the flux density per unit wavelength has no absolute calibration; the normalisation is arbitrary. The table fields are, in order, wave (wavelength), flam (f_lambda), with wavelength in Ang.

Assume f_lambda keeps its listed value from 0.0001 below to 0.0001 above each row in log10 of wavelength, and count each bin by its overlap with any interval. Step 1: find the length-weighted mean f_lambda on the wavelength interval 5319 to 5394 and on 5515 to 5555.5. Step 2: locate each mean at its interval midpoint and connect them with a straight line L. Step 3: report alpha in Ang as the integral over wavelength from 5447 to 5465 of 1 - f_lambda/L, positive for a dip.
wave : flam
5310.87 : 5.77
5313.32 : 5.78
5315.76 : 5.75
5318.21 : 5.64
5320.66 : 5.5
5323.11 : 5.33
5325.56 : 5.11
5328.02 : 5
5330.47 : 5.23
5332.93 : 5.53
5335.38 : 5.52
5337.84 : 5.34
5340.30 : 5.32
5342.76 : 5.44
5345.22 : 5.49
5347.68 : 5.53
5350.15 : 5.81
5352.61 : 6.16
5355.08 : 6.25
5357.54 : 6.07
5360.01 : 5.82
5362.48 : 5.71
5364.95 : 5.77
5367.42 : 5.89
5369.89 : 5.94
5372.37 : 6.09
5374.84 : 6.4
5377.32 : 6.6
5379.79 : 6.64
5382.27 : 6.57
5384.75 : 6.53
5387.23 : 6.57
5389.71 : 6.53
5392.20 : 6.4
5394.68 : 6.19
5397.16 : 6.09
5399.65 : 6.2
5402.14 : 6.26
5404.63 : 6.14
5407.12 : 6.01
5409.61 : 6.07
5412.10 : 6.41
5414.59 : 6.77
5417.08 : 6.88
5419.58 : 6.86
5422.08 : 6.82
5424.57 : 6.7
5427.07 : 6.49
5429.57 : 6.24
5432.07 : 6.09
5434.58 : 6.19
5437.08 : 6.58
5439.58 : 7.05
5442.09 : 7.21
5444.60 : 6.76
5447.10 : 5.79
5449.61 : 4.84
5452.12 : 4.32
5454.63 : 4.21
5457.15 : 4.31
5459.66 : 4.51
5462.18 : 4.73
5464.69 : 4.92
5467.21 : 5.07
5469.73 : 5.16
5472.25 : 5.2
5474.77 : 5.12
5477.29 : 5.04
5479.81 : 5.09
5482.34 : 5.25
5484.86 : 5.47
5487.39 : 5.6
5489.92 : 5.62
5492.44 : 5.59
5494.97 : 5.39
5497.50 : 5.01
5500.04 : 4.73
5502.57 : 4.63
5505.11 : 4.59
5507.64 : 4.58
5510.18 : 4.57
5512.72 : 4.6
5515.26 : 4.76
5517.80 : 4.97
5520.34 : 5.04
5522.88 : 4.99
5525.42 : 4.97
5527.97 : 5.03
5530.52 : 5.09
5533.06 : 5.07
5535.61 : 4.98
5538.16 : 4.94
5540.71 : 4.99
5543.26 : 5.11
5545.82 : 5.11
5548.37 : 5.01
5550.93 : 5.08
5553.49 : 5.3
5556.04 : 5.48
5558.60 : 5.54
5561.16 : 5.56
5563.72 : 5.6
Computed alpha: 2.62 Ang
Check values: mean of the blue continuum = 5.87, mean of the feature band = 4.62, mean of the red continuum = 5.04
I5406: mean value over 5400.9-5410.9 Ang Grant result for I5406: 6.12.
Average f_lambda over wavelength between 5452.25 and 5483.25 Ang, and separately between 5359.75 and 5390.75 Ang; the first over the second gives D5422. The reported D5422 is 0.78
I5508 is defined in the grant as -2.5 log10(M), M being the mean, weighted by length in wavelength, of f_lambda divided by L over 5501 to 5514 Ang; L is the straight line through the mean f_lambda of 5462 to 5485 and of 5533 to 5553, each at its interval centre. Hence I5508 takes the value 0.11 mag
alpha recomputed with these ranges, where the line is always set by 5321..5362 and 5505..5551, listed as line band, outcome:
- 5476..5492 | -0.9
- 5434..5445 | -3.3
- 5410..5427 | -4.5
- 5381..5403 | -4.0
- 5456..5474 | 1.0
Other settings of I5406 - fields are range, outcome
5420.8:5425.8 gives 6.77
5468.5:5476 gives 5.16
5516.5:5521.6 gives 5.01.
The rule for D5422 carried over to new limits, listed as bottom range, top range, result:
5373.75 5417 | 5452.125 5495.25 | 0.79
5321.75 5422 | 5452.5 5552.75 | 0.83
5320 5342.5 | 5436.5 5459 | 1.06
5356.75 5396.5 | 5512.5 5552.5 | 0.80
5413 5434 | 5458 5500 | 0.78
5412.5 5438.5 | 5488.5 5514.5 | 0.75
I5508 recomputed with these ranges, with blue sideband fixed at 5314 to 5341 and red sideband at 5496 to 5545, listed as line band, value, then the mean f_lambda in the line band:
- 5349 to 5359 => -0.14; 6.07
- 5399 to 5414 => -0.20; 6.21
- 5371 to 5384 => -0.22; 6.46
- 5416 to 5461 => -0.17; 5.98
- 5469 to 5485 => -0.04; 5.17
